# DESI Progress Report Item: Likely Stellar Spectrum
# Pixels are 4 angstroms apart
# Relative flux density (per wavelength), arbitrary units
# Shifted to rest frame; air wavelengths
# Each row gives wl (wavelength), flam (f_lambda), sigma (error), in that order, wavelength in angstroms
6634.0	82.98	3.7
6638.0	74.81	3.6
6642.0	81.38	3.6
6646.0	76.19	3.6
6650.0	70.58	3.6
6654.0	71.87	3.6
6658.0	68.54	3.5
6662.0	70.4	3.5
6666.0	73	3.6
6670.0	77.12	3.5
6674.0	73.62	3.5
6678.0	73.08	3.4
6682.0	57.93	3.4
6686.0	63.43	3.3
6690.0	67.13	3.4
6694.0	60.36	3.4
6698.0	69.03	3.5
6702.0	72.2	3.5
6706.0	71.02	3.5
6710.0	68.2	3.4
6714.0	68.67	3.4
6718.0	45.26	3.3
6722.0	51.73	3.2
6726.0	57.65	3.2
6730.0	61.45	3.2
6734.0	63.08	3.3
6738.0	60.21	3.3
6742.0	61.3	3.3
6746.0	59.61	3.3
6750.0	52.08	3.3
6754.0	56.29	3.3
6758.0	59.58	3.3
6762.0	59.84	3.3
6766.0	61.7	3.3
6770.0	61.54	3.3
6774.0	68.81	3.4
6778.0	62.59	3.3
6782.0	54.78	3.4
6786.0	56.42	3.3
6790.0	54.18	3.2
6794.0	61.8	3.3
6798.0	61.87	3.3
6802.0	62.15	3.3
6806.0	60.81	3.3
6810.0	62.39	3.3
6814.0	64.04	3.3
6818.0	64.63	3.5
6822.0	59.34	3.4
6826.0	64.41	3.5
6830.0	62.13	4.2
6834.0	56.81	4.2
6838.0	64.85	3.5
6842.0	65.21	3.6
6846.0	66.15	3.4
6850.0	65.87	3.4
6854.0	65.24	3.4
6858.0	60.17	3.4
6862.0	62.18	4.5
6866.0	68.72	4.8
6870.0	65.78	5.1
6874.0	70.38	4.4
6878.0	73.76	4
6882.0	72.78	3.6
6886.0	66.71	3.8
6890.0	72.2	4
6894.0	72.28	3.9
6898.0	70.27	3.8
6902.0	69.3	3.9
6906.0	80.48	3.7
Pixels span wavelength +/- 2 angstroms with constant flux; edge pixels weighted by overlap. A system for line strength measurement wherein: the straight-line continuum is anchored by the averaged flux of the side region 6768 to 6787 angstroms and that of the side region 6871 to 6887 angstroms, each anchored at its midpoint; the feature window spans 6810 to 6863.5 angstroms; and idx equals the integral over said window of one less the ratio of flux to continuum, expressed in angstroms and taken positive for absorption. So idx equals 2.9 angstroms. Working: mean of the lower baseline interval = 61.1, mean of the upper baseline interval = 70.8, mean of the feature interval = 63.1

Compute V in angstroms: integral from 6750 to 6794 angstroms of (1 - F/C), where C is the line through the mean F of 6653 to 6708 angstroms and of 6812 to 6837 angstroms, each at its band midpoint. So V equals 3.6 angstroms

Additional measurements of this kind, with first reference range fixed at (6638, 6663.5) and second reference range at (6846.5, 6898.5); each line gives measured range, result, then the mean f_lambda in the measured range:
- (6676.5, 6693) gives 1.75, 64.9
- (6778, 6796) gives 3.25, 57.4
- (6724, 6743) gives 2.84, 60.7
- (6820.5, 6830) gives 0.98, 62.1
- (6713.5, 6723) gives 2.42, 53.5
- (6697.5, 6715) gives 0.50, 70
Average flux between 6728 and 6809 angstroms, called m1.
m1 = 60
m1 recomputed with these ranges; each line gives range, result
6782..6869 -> 62.2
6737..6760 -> 58.1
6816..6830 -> 62.7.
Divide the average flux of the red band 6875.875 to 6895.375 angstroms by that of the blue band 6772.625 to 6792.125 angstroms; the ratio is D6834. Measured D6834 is 1.21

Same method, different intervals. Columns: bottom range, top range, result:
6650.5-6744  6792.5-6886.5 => 0.98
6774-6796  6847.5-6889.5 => 1.14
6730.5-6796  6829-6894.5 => 1.11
